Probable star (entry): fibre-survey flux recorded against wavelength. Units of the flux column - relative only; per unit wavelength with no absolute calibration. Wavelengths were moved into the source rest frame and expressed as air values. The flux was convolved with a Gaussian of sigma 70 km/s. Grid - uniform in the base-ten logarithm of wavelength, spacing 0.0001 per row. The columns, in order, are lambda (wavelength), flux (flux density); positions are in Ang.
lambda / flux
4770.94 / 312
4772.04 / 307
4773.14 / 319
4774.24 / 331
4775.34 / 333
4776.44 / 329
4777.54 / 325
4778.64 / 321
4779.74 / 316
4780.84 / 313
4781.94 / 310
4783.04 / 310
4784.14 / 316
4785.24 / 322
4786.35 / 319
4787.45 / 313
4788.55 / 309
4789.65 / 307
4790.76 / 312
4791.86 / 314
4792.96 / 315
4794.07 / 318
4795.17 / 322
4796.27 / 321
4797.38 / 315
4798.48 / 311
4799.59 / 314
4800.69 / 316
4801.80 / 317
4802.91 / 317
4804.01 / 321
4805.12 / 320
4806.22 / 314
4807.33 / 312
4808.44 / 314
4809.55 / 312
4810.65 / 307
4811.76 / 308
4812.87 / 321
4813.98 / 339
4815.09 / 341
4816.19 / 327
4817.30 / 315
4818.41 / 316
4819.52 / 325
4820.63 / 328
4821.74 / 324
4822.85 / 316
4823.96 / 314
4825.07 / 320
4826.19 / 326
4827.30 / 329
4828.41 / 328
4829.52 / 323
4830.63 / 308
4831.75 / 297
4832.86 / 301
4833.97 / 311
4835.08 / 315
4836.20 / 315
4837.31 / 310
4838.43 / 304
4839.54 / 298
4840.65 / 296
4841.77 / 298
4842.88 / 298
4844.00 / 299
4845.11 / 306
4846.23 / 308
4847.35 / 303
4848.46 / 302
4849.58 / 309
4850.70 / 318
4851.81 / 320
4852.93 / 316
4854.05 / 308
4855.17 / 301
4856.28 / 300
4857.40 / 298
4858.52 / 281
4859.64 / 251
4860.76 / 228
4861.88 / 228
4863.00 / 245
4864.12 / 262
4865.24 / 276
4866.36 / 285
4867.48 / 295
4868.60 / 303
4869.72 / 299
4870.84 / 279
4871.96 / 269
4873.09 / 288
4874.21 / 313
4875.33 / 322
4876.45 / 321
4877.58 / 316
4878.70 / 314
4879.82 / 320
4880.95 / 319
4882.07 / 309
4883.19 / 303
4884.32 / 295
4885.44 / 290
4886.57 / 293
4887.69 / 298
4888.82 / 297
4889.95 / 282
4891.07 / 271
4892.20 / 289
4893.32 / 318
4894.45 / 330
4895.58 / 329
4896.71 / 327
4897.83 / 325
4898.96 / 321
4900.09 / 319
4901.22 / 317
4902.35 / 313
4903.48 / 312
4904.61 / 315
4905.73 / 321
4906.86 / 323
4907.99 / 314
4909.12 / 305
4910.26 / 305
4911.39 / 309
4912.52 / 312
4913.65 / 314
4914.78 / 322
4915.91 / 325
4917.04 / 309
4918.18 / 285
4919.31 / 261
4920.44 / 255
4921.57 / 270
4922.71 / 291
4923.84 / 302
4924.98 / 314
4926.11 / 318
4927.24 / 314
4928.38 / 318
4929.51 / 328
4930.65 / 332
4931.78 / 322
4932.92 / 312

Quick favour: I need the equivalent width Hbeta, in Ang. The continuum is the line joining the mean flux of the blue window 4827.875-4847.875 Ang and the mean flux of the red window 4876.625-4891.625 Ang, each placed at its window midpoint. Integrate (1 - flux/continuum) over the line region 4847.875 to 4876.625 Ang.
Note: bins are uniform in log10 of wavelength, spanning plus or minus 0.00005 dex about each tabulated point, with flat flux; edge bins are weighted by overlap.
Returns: 1.4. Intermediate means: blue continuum 306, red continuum 301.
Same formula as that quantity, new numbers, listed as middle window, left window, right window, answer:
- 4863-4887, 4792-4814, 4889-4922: 0.95 Ang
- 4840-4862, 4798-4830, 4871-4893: 1.04 Ang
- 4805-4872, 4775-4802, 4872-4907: 2.00 Ang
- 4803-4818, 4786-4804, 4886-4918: -0.22 Ang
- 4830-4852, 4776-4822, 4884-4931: 0.55 Ang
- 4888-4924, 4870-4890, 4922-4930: 0.15 Ang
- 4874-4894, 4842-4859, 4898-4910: 0.49 Ang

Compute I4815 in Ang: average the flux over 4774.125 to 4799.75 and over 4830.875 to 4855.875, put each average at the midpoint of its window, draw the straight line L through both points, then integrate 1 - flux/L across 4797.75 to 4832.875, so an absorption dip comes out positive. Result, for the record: -0.77 Ang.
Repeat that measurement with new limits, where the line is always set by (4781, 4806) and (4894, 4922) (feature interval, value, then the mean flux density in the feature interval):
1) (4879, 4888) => 0.20 Ang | 304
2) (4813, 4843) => -0.21 Ang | 316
